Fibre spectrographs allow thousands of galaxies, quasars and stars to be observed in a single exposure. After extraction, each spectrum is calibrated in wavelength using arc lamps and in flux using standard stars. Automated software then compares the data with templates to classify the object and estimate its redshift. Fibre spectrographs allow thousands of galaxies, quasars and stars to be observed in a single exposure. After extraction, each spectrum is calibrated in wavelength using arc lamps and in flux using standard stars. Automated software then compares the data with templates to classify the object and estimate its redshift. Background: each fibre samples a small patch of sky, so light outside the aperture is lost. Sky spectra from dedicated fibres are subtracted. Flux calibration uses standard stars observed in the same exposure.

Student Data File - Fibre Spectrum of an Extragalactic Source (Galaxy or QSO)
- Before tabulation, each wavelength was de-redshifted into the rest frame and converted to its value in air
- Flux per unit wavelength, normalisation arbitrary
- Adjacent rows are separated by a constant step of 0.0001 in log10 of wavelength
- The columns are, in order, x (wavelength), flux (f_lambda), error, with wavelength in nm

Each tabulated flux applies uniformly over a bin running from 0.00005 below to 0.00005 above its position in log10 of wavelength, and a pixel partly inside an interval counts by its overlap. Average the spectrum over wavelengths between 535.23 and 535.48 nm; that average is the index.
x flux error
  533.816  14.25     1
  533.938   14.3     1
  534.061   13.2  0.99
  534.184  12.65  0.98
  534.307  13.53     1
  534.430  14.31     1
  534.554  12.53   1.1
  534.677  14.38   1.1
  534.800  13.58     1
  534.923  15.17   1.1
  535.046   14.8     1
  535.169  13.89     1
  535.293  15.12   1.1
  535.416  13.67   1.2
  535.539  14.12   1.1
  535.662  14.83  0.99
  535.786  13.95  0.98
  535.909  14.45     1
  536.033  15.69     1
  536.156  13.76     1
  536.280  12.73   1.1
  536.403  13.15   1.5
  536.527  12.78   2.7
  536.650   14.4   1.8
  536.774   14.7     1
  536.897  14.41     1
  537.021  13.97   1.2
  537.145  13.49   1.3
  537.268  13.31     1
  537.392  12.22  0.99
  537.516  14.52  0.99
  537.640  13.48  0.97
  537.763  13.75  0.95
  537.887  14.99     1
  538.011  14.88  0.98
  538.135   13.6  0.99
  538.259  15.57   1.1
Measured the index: 14.4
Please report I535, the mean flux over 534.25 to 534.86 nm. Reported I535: 13.7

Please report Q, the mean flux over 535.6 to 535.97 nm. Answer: 14.4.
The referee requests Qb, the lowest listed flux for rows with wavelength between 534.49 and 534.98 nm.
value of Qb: 12.53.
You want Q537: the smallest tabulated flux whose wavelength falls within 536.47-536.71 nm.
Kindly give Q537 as 12.78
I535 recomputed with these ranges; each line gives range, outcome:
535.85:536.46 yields 14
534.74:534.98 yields 14.4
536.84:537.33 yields 13.8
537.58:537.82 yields 13.7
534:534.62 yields 13.2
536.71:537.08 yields 14.4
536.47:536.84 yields 14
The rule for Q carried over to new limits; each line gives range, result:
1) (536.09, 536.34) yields 13.3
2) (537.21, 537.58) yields 13.3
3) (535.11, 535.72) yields 14.3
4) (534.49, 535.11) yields 14.1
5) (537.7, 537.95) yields 14.4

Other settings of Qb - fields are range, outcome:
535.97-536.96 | 12.73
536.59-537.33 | 13.31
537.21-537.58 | 12.22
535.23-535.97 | 13.67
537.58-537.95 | 13.48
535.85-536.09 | 14.45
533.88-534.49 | 12.65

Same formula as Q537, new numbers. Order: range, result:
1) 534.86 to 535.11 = 14.8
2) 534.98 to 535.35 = 13.89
